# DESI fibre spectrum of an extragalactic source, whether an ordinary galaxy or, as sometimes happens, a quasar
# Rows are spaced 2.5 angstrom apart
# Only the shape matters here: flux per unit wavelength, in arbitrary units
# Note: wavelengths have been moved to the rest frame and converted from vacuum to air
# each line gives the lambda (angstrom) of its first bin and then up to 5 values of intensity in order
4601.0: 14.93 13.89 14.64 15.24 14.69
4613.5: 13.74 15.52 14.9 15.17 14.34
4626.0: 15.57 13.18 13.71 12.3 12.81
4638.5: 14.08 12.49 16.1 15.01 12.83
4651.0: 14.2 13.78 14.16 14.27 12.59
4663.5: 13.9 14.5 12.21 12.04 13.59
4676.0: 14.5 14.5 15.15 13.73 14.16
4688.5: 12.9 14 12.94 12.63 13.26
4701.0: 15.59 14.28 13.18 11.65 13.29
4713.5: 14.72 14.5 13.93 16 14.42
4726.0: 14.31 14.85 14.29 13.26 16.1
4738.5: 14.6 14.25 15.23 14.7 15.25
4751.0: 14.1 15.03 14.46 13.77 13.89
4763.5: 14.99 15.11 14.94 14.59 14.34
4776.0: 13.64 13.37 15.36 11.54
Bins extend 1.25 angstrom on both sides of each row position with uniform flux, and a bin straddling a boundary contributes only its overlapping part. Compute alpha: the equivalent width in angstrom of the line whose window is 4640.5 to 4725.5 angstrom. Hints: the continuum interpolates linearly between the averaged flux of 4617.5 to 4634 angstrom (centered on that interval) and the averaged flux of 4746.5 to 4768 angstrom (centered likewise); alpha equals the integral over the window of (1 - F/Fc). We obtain 3.1 angstrom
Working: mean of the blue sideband 14.2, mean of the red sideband 14.6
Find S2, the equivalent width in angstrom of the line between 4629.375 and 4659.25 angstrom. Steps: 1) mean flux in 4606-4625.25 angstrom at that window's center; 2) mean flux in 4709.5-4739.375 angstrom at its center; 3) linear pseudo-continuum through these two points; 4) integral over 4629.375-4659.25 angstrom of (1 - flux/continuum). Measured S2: 1.9 angstrom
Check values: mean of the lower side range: 14.8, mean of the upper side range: 14.5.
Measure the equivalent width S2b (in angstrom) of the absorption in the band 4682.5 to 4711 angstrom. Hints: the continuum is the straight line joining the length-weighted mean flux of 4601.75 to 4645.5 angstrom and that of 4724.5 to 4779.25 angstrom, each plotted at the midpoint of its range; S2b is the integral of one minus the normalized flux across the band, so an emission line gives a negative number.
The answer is 1.86 angstrom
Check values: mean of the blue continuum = 14.3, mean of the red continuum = 14.5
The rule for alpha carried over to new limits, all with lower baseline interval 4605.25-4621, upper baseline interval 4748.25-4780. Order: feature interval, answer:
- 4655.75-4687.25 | 1.9 angstrom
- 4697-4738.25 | 0.9 angstrom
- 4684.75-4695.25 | 0.8 angstrom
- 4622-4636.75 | 1.1 angstrom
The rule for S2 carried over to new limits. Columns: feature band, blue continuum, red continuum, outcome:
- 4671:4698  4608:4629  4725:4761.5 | 1.7 angstrom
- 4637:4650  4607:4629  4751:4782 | 0.6 angstrom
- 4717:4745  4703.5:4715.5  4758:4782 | -1.8 angstrom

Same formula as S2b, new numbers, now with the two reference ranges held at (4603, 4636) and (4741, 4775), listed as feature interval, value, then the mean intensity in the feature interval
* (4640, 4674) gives 1.7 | 13.7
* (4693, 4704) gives 0.6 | 13.8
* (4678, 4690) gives 0.3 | 14.1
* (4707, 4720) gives 0.8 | 13.7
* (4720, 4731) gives -0.2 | 14.8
